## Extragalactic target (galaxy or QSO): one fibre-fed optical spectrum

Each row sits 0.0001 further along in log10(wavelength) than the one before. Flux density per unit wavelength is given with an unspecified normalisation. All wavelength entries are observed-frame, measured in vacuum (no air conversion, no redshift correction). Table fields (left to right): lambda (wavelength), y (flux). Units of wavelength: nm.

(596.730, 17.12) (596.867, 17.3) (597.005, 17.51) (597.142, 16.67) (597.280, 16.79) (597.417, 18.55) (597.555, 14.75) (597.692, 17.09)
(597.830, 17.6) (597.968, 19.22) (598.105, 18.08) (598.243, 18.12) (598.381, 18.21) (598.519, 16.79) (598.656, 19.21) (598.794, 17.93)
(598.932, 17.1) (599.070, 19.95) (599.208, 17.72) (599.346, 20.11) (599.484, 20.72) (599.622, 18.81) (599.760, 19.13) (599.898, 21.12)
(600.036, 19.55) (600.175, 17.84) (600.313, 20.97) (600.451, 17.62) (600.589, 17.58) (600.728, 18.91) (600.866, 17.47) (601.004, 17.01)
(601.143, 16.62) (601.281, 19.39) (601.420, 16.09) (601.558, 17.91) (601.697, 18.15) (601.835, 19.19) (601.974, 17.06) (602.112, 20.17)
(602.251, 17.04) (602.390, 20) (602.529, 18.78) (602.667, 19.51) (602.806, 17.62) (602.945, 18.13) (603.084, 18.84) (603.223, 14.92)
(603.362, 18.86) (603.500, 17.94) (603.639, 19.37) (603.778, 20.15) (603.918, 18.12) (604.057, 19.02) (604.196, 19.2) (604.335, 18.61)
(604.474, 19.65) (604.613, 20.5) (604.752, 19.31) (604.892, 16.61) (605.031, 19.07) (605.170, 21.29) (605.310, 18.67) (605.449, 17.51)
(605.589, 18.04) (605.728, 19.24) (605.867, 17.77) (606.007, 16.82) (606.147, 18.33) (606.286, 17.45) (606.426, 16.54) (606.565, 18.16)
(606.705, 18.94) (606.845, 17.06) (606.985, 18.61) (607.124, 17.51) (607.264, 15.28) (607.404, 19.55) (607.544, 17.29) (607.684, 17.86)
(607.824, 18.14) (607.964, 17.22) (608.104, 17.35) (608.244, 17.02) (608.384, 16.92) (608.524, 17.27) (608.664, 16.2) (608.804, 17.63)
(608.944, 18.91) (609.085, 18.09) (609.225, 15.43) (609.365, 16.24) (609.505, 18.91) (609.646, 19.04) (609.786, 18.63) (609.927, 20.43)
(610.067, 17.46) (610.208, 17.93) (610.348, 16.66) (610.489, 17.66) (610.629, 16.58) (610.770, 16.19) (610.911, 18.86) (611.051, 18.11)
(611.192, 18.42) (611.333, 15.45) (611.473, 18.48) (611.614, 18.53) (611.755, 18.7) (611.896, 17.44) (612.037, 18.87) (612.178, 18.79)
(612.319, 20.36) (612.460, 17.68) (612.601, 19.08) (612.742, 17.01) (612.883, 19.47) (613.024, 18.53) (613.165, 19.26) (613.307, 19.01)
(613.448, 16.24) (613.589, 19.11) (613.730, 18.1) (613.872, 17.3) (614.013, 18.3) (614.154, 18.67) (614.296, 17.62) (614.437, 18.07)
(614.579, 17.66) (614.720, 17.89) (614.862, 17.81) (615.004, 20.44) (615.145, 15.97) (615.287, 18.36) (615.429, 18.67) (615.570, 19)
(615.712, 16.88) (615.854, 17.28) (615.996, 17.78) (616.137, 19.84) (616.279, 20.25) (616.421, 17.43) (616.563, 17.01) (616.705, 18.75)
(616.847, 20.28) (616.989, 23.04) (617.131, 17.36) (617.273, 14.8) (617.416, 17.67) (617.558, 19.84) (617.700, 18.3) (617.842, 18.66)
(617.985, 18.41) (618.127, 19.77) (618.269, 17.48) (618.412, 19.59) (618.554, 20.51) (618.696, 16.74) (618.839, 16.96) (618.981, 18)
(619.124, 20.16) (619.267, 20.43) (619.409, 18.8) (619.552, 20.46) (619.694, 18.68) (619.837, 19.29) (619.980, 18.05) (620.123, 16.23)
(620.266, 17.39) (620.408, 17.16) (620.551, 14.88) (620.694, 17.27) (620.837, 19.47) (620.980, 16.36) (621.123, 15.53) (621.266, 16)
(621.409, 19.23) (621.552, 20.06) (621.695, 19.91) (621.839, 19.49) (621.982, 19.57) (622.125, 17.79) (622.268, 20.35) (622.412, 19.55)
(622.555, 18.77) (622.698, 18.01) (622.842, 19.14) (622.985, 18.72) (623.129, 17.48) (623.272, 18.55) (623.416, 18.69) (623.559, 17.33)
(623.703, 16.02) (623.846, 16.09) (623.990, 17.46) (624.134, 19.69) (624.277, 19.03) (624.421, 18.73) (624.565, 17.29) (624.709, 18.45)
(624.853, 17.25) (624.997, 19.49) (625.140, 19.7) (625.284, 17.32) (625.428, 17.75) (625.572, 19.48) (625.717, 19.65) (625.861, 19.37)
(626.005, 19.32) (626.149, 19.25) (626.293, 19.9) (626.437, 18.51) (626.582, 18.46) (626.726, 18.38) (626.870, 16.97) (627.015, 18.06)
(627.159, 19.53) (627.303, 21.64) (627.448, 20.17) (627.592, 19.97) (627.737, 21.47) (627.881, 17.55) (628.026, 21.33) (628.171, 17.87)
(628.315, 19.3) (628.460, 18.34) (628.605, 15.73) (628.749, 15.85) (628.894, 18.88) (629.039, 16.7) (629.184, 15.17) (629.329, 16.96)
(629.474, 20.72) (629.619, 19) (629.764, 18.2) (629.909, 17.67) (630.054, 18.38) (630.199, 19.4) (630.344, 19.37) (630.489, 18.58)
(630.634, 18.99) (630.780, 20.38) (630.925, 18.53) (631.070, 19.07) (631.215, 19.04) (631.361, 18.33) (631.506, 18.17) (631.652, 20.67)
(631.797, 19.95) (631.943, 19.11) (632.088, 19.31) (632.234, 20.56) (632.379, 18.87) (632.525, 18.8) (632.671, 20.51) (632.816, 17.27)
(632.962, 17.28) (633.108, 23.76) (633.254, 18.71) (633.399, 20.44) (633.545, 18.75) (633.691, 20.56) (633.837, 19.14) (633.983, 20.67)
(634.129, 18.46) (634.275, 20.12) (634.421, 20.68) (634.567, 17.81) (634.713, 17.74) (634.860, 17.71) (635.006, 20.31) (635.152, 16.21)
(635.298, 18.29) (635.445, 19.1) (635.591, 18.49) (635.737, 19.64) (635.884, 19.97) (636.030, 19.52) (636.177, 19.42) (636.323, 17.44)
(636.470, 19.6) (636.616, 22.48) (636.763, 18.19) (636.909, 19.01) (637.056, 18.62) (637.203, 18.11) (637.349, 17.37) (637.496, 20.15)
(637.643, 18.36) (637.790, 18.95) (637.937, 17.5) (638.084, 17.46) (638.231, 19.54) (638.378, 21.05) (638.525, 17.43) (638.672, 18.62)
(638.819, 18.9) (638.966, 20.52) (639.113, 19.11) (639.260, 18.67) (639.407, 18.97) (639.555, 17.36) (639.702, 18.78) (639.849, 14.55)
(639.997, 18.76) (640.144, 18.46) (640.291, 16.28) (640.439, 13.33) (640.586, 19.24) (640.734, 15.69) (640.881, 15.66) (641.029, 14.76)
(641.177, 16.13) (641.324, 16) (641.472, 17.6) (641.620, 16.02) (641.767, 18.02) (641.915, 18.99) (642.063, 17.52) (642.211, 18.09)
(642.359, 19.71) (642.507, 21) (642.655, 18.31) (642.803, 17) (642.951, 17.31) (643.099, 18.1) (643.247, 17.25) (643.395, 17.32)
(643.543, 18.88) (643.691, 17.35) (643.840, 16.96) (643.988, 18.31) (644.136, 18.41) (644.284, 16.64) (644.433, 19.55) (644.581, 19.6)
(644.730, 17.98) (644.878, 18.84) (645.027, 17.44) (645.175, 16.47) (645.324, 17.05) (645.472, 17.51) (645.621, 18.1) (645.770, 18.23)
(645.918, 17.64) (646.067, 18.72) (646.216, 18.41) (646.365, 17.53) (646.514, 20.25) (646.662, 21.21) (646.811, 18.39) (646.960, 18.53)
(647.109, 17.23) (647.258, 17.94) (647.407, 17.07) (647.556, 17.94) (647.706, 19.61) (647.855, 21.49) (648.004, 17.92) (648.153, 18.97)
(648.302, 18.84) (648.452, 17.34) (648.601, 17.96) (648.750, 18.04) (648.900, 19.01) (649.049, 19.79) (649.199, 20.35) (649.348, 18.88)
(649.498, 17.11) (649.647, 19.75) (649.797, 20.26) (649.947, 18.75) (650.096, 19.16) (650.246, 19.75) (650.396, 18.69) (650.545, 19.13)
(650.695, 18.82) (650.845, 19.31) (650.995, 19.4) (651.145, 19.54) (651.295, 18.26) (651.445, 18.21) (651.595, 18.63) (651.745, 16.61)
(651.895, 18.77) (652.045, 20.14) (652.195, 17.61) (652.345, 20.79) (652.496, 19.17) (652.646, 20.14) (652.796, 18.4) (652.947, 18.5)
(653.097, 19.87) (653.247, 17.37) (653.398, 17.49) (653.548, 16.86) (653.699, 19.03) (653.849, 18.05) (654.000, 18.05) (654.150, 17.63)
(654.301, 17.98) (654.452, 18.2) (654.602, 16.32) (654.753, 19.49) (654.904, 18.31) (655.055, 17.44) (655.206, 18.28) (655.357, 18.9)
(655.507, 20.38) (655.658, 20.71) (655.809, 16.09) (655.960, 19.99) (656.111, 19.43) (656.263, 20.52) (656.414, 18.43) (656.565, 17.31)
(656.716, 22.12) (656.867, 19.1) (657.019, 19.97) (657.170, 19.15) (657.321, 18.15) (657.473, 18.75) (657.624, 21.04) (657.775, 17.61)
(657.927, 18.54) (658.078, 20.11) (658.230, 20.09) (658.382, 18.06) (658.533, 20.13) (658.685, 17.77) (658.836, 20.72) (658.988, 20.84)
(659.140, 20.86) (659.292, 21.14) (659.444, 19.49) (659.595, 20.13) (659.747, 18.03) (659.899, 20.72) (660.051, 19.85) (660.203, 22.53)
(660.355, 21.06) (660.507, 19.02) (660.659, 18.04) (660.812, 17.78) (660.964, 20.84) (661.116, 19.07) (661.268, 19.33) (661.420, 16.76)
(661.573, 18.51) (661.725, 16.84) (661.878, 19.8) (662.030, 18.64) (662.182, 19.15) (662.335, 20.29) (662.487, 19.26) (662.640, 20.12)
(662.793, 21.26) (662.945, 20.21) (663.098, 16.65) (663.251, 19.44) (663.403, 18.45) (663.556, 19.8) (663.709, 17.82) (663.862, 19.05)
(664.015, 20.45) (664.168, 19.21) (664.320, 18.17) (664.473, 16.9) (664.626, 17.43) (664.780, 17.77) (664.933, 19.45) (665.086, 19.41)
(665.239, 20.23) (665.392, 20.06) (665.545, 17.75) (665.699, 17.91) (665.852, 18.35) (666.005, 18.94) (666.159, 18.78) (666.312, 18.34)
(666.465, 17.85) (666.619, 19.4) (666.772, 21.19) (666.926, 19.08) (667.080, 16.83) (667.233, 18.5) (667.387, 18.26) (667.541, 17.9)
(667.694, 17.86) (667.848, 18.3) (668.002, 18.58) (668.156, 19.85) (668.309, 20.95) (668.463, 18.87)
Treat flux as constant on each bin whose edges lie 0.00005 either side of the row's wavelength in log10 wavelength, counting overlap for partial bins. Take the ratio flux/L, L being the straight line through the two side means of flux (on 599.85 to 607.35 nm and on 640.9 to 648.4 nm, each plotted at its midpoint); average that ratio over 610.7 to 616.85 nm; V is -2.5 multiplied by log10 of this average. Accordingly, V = 0.00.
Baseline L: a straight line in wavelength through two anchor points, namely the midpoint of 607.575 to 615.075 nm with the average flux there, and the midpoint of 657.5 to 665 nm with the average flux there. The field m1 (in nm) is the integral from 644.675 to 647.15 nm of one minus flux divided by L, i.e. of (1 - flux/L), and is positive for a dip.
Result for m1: 0.085 nm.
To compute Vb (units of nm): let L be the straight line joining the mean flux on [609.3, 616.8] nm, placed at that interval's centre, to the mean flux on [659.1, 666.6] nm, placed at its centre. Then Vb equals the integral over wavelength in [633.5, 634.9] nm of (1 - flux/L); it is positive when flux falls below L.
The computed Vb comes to -0.048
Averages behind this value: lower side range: 18.2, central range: 19.2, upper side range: 19.1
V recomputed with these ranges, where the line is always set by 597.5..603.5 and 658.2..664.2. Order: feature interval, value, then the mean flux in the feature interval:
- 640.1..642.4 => 0.13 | 16.9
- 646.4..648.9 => 0.03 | 18.7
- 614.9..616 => 0.03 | 18.1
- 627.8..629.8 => 0.05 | 18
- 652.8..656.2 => 0.05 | 18.4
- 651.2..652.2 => 0.05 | 18.4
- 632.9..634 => -0.06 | 19.9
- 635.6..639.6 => 0.00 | 19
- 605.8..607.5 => 0.05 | 17.7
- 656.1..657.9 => 0.00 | 19.3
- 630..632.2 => -0.02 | 19.2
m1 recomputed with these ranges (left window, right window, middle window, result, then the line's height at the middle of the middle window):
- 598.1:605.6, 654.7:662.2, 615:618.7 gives 0.05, 18.8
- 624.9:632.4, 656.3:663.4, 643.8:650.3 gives 0.22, 19.2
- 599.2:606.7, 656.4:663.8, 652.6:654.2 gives 0.08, 19.3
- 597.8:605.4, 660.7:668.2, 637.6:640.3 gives 0.04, 18.7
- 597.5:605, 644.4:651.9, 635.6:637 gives -0.06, 18.6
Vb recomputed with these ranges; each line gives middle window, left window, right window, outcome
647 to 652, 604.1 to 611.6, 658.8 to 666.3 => 0.04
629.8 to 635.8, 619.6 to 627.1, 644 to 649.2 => -0.26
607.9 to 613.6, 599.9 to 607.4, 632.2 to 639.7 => 0.18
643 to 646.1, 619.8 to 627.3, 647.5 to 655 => 0.12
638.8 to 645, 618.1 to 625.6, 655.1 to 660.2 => 0.40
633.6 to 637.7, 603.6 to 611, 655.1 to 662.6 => -0.06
